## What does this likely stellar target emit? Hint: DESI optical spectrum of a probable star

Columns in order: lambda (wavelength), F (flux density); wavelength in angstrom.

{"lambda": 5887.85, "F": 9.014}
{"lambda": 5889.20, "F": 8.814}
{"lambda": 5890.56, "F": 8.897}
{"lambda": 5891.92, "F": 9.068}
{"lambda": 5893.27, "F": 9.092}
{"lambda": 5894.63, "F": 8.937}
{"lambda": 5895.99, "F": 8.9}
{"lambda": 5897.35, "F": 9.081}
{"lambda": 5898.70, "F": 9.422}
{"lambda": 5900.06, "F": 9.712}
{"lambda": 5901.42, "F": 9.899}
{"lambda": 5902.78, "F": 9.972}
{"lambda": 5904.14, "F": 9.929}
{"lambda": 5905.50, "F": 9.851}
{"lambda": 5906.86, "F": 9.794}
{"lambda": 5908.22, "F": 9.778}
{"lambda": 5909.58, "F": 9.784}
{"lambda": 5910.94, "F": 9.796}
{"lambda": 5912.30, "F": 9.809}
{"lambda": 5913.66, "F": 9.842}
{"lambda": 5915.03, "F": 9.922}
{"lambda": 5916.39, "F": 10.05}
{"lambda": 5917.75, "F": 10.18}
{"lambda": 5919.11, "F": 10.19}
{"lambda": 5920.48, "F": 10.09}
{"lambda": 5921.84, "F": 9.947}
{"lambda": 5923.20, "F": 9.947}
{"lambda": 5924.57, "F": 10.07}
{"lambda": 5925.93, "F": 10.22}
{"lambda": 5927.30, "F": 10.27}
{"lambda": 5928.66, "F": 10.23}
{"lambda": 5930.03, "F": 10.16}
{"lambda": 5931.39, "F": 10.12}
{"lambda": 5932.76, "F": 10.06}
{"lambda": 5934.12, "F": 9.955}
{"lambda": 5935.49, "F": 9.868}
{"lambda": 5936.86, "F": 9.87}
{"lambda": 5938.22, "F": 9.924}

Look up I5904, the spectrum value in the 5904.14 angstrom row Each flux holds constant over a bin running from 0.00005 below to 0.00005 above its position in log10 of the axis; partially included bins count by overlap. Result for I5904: 9.929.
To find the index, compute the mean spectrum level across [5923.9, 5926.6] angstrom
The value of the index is 10.2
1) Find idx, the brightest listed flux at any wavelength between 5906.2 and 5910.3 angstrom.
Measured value 9.794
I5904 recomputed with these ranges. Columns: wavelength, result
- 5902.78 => 9.972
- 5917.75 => 10.18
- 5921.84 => 9.947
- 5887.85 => 9.014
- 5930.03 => 10.16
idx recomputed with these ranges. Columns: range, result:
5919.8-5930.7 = 10.27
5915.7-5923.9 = 10.19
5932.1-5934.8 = 10.06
